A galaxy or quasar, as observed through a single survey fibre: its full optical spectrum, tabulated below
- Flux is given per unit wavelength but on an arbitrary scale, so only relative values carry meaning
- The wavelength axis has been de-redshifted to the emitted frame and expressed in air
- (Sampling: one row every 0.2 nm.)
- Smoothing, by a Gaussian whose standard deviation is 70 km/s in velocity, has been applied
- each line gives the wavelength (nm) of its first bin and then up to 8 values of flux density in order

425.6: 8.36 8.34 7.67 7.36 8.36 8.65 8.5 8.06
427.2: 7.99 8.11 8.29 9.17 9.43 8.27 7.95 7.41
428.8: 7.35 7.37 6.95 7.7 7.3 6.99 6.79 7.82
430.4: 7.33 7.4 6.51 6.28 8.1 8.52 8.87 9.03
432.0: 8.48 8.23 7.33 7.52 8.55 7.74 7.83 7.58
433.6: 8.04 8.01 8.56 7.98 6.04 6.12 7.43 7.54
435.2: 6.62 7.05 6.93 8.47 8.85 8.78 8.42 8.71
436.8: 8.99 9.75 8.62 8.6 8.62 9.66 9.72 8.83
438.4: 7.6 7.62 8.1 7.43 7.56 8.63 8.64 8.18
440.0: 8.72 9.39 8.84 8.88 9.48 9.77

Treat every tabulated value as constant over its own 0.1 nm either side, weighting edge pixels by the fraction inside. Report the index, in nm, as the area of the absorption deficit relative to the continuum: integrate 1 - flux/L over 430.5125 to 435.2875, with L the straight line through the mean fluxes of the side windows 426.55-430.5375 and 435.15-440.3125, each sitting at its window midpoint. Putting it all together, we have 0.26 nm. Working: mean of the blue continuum 7.86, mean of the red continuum 8.42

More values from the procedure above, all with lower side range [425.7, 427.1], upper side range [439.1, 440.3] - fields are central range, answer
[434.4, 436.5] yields 0.21 nm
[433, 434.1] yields 0.05 nm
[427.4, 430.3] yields 0.15 nm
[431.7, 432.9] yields 0.02 nm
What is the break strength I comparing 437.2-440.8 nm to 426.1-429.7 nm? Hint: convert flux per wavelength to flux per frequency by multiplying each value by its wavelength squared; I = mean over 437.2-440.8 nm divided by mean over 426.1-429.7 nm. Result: 1.12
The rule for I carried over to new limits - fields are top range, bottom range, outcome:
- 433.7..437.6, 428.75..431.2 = 1.14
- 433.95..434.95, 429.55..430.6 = 1.01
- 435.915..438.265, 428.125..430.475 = 1.25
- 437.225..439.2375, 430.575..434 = 1.09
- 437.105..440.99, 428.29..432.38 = 1.18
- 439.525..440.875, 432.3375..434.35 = 1.16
